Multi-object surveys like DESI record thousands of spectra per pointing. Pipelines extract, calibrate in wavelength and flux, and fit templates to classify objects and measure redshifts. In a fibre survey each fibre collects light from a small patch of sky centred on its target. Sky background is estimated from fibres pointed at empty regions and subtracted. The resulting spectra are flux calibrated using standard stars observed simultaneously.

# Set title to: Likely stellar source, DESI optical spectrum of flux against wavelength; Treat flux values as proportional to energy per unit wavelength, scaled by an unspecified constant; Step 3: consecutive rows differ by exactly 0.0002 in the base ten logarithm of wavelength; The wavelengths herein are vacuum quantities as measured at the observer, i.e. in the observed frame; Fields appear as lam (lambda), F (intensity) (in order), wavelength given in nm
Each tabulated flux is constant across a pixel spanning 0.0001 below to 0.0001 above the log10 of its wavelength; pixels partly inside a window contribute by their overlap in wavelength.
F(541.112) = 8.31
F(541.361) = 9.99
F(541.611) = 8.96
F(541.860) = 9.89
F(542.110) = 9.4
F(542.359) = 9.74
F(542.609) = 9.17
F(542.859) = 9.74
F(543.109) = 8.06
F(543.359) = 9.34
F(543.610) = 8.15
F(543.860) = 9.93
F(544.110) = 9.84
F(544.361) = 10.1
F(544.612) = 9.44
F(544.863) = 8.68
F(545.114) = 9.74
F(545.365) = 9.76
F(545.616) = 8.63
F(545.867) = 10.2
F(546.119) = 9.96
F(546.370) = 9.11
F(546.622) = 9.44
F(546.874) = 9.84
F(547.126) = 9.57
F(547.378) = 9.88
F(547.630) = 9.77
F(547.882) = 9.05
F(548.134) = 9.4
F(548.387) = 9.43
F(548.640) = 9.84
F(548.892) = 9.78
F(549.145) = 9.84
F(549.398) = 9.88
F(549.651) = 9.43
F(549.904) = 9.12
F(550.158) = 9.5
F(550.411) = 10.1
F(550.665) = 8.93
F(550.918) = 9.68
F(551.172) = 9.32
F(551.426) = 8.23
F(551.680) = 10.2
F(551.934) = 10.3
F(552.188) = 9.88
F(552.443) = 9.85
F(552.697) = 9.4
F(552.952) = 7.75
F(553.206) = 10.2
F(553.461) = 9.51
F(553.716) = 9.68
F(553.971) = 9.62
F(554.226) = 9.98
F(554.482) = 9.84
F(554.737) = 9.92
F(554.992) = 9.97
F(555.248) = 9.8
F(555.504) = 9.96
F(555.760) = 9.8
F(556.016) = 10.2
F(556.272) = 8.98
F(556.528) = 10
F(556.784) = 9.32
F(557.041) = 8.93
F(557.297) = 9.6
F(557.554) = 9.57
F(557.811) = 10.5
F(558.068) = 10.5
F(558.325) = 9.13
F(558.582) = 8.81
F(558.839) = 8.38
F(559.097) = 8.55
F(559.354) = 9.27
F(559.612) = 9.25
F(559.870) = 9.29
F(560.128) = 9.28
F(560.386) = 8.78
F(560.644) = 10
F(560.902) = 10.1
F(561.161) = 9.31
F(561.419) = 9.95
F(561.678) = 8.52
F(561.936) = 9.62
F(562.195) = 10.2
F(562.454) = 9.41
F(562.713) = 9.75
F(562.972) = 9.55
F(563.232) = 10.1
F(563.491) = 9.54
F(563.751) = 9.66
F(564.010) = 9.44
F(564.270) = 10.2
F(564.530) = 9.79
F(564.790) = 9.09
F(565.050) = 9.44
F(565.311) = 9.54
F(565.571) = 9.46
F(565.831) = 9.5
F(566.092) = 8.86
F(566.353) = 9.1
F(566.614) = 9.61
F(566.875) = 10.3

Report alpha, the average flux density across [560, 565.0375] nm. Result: 9.59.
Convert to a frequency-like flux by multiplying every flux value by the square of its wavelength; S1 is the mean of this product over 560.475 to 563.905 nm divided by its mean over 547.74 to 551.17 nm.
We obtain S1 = 1.1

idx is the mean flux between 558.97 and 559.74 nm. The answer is 9.03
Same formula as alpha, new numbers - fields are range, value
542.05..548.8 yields 9.46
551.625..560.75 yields 9.55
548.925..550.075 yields 9.58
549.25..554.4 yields 9.53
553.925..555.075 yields 9.88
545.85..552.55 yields 9.6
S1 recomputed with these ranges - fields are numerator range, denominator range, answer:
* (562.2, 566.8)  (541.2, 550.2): 1.08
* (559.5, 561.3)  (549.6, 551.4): 1.04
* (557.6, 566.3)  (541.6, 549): 1.06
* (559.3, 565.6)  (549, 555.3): 1.03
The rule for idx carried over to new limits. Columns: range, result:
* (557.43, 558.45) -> 9.93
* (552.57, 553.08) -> 8.59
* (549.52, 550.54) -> 9.53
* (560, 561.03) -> 9.54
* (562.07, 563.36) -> 9.8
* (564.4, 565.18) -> 9.44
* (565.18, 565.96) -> 9.5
